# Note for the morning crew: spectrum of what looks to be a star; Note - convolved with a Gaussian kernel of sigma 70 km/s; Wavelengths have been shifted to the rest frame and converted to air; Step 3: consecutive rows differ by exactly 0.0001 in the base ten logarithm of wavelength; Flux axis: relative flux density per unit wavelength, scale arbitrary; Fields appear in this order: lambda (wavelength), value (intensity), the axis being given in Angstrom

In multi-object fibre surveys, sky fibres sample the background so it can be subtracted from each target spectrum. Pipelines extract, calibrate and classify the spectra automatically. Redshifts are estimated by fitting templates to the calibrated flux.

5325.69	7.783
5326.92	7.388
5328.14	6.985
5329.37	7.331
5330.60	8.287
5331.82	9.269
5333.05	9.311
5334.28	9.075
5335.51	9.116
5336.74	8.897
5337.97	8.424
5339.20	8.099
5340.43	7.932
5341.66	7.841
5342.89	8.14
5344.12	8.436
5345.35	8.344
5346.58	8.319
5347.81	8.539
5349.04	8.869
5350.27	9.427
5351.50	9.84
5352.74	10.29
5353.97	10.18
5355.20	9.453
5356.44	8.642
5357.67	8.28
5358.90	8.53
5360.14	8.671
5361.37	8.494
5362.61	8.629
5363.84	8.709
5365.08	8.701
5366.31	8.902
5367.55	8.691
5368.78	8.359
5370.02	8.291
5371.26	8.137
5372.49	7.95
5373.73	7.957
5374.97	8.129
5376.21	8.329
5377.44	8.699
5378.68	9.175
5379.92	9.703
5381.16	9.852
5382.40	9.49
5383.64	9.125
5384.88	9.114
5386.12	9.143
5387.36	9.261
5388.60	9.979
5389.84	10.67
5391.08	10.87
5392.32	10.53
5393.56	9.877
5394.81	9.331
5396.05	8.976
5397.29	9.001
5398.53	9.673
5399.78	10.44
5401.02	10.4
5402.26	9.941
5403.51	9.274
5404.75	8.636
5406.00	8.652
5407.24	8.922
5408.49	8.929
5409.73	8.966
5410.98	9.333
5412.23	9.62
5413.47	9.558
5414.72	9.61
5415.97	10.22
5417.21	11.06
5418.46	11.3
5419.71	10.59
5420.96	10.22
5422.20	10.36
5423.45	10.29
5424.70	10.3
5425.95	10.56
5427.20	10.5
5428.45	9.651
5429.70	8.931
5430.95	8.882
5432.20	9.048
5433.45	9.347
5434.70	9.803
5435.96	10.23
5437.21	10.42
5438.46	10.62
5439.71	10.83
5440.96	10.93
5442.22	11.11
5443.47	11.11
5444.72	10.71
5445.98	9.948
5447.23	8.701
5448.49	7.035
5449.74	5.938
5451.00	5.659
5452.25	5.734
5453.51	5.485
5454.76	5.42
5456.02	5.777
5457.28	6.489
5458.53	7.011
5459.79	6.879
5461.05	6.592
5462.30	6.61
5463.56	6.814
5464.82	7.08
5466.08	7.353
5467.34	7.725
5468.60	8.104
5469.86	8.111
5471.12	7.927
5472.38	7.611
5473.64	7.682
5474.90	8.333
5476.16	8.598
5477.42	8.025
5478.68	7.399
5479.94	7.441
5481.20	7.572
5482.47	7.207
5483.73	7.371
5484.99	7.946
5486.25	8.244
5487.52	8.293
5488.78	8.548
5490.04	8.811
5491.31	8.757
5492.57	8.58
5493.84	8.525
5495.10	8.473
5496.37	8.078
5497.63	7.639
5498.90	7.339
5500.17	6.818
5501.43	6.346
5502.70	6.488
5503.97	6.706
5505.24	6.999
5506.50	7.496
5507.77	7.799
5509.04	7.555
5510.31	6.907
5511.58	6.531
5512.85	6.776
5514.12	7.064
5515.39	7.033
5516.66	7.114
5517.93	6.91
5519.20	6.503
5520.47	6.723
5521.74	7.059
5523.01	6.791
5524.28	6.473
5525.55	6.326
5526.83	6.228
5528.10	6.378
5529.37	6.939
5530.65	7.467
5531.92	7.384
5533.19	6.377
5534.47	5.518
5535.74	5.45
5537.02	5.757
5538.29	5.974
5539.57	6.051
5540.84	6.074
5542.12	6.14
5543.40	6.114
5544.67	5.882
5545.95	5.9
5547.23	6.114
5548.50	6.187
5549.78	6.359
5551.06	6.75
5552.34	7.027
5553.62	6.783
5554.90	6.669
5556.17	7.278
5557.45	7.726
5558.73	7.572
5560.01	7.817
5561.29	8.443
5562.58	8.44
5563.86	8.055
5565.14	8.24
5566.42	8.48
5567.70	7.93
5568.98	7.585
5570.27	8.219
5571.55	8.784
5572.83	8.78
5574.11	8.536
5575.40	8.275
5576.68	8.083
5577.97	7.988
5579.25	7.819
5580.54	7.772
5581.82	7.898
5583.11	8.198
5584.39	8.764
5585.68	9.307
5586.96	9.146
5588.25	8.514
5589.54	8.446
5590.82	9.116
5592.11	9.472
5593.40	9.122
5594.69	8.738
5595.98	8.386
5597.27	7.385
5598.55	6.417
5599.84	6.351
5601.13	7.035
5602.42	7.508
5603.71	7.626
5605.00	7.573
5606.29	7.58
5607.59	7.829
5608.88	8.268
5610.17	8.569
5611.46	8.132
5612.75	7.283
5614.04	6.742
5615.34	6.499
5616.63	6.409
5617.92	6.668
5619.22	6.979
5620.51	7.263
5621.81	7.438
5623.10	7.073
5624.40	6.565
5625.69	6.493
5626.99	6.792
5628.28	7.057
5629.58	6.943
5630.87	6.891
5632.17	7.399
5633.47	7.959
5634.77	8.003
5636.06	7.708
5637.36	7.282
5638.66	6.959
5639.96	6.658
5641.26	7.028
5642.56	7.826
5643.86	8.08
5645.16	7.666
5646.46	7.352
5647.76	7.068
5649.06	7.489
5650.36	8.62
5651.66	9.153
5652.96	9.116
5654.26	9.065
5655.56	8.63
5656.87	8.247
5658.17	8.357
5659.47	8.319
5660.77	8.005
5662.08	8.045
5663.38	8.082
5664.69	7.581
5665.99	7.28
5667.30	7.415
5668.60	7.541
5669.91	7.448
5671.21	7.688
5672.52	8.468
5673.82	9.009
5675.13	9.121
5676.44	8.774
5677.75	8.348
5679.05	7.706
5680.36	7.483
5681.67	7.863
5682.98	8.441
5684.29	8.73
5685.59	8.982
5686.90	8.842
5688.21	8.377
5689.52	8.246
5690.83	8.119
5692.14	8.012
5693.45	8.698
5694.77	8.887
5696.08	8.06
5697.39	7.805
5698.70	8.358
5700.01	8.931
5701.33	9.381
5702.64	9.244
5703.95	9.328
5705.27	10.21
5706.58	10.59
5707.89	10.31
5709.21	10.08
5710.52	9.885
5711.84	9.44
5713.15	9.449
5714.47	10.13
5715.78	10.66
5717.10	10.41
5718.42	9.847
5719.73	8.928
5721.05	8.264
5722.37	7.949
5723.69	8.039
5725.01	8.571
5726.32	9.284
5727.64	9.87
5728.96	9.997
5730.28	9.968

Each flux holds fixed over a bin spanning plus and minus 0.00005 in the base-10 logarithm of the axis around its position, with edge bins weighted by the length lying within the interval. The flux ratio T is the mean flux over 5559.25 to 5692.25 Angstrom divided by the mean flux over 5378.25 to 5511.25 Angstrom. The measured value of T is 0.9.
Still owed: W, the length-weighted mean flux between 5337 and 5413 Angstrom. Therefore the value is 9.04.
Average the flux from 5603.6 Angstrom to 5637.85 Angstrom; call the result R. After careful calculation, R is 7.29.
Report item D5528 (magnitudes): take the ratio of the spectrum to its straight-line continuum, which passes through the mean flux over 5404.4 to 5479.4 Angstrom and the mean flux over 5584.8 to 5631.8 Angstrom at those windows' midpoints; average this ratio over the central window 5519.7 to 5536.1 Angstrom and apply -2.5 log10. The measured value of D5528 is 0.23 mag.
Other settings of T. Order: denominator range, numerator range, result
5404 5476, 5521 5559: 0.74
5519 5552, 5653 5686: 1.29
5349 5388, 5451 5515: 0.83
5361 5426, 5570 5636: 0.83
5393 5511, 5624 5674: 0.91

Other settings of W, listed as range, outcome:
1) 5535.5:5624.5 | 7.52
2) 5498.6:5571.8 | 6.92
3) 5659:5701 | 8.22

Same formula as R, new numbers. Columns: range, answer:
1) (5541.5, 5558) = 6.53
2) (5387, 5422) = 9.79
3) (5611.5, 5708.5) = 7.98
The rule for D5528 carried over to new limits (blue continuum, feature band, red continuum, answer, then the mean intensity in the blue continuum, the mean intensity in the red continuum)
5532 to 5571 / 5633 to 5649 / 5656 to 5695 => 0.054 mag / 6.91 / 8.2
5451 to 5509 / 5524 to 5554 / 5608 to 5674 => 0.185 mag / 7.41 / 7.61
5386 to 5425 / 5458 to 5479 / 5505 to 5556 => 0.091 mag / 9.82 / 6.59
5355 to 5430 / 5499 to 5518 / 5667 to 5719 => 0.297 mag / 9.37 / 8.87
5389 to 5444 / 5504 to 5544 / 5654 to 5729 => 0.385 mag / 9.94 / 8.73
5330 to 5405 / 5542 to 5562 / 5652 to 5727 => 0.282 mag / 9.03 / 8.71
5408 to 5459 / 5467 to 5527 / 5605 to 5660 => 0.160 mag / 9.18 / 7.56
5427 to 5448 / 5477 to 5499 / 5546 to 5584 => 0.135 mag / 10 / 7.7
